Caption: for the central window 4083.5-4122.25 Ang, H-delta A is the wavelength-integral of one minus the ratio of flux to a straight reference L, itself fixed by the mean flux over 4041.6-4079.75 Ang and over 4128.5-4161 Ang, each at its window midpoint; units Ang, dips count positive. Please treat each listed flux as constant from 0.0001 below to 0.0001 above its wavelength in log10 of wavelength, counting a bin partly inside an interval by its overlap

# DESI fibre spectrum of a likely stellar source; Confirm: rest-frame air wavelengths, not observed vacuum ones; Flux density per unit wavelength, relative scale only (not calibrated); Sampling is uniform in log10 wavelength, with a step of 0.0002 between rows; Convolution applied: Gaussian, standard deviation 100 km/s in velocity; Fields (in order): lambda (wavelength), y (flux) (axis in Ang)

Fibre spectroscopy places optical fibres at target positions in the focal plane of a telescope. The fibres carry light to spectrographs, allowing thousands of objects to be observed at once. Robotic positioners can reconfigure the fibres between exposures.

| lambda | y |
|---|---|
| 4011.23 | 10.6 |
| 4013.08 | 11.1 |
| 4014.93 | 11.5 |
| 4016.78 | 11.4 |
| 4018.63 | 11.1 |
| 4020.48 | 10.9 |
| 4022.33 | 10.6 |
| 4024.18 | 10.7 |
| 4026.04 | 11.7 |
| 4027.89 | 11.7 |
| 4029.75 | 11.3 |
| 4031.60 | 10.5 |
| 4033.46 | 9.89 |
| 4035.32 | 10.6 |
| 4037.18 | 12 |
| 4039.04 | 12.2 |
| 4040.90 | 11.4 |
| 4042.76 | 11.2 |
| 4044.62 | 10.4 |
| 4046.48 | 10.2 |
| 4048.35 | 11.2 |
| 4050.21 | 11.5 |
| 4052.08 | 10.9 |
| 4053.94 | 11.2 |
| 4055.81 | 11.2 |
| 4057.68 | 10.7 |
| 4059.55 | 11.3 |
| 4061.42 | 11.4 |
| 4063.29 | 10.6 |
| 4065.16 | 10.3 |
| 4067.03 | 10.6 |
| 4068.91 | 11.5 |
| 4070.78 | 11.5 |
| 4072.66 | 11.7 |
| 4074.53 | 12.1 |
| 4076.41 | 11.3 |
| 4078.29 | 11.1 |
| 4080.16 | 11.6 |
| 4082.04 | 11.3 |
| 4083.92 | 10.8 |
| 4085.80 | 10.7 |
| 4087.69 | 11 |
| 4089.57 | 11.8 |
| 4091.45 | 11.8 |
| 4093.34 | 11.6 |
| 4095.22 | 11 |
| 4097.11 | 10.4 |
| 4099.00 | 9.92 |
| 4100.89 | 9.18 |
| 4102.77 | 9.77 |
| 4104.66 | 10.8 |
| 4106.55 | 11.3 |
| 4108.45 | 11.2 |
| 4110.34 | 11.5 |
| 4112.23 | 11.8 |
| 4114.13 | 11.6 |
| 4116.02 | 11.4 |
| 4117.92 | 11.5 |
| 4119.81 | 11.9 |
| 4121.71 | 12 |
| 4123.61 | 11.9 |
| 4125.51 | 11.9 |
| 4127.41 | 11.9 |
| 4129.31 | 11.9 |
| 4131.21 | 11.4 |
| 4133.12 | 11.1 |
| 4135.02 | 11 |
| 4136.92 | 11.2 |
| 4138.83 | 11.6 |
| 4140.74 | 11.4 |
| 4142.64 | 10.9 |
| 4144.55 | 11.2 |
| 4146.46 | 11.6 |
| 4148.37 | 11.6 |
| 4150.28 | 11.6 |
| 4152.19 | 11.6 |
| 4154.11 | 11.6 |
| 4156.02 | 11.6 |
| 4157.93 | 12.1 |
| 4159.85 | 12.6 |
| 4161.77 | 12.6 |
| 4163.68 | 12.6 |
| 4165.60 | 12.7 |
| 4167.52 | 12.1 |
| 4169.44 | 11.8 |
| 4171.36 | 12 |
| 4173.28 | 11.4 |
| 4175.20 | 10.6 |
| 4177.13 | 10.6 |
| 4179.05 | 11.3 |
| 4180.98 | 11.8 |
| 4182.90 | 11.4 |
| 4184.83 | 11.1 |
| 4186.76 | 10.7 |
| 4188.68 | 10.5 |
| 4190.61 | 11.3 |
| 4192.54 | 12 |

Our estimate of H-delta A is 0.8 Ang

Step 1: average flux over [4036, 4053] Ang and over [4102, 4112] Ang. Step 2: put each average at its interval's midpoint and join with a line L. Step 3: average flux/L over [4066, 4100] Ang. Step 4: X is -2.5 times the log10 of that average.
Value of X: -0.012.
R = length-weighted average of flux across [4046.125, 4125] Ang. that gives 11.2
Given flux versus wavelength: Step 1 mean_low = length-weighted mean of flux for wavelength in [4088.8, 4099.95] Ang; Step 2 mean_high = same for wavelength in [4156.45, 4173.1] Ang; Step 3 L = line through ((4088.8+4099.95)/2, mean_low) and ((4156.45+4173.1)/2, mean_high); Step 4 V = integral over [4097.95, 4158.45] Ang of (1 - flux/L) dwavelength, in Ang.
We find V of 1.56 Ang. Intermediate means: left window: 11.1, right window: 12.2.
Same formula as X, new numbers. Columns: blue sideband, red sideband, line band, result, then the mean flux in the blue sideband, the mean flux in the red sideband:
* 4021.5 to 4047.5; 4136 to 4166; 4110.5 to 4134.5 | -0.01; 11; 11.8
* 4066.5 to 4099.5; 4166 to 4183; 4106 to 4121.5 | -0.02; 11.2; 11.5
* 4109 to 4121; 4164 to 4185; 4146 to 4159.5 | -0.01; 11.6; 11.6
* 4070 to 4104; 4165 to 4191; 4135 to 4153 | -0.01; 11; 11.4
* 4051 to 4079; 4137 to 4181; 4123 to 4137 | 0.00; 11.2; 11.7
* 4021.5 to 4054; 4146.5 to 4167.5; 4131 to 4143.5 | 0.06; 11.1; 12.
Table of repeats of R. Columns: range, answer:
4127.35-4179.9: 11.6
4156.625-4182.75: 11.8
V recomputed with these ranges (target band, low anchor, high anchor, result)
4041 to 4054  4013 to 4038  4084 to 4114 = 0.1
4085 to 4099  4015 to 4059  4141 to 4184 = 0.3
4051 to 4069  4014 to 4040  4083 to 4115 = 0.2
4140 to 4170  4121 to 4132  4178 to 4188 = -0.8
